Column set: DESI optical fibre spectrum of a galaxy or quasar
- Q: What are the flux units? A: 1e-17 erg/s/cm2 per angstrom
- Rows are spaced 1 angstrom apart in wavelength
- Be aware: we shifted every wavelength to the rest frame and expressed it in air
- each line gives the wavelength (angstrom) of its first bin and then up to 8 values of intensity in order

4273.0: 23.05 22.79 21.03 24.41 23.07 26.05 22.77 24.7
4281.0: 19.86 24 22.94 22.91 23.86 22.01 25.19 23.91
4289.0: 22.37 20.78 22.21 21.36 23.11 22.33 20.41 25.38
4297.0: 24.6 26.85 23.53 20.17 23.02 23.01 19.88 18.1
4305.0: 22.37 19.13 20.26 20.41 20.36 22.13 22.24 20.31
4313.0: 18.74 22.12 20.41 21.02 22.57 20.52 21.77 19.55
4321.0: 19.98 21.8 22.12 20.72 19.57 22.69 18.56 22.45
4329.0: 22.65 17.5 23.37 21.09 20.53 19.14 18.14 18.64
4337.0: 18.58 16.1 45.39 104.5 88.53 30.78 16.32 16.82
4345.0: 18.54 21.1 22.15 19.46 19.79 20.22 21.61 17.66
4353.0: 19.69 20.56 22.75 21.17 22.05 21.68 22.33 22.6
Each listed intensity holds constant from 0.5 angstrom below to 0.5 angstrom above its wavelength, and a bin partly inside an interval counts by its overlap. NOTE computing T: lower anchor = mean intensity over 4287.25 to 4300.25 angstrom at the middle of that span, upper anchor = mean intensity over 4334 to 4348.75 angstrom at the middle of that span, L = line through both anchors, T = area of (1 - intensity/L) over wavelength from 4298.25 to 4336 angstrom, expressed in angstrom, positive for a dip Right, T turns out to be 8.7 angstrom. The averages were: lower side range 22.9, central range 20.9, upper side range 31.8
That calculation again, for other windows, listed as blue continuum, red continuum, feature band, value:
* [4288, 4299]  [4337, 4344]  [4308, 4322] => 5.19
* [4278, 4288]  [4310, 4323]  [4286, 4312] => 0.16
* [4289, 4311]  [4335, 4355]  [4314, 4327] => 2.10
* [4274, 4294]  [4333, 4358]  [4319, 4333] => 2.67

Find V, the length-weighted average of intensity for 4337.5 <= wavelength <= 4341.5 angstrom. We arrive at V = 63.6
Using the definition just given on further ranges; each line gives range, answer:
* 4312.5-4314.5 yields 20.4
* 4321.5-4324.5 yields 21.5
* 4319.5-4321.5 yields 19.8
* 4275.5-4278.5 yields 24.5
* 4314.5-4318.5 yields 21.1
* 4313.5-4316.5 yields 21.2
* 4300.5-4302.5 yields 23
